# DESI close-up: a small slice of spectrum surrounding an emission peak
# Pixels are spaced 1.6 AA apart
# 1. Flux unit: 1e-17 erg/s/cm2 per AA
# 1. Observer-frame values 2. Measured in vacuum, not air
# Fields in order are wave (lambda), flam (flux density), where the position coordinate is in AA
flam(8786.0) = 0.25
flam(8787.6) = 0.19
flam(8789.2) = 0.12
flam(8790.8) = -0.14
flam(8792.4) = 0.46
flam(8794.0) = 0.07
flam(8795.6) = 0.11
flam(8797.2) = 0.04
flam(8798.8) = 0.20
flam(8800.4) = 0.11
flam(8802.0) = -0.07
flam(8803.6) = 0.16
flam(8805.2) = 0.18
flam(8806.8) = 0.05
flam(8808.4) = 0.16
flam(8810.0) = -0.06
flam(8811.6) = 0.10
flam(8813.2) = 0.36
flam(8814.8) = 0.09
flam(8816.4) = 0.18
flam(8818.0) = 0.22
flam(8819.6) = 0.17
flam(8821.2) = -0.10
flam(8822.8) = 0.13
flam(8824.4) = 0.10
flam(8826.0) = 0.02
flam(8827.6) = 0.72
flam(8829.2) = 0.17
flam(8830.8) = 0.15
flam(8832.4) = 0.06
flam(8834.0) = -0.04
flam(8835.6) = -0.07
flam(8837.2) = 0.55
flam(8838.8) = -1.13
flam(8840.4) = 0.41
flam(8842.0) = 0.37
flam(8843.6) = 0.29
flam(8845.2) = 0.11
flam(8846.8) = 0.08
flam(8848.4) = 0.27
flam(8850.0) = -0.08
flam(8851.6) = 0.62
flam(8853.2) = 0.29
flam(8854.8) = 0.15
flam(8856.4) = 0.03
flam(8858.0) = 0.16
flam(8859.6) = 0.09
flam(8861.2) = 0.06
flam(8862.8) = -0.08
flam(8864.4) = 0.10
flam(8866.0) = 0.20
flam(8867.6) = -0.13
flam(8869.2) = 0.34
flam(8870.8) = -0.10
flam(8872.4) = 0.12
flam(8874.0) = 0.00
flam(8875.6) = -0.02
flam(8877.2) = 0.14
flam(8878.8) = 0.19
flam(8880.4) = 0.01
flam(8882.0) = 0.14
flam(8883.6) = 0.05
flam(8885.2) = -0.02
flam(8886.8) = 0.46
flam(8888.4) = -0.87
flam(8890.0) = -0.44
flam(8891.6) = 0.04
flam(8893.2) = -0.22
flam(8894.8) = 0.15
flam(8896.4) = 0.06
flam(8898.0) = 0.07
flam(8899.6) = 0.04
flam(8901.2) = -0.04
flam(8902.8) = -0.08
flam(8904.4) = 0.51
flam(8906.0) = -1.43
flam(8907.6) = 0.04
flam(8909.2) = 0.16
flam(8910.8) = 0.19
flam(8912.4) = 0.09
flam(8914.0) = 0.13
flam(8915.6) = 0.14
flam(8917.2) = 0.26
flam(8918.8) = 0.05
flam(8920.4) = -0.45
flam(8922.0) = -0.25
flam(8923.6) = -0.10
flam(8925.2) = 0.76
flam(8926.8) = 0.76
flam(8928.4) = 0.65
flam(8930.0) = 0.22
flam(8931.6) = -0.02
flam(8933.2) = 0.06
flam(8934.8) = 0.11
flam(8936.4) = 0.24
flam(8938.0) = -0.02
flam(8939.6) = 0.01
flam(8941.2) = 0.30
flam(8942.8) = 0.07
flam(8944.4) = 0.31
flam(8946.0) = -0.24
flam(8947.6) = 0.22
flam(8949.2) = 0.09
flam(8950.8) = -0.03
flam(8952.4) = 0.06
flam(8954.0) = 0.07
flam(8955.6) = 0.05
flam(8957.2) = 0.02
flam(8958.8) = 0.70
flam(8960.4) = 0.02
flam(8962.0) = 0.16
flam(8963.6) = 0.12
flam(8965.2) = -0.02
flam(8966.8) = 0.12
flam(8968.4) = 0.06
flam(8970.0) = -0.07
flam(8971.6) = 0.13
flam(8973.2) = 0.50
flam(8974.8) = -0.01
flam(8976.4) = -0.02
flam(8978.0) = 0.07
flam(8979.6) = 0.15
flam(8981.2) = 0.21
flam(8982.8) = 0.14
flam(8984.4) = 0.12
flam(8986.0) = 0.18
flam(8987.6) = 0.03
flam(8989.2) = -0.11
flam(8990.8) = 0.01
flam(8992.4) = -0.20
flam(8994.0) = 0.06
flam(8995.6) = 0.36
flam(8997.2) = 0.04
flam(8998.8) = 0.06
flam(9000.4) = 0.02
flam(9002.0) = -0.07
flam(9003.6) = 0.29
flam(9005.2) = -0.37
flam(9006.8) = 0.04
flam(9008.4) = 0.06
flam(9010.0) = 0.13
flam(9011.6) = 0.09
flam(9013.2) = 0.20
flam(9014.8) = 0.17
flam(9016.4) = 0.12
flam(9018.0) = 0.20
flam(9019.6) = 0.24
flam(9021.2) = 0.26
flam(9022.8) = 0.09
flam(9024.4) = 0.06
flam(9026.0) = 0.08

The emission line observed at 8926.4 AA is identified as [O III] 5007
